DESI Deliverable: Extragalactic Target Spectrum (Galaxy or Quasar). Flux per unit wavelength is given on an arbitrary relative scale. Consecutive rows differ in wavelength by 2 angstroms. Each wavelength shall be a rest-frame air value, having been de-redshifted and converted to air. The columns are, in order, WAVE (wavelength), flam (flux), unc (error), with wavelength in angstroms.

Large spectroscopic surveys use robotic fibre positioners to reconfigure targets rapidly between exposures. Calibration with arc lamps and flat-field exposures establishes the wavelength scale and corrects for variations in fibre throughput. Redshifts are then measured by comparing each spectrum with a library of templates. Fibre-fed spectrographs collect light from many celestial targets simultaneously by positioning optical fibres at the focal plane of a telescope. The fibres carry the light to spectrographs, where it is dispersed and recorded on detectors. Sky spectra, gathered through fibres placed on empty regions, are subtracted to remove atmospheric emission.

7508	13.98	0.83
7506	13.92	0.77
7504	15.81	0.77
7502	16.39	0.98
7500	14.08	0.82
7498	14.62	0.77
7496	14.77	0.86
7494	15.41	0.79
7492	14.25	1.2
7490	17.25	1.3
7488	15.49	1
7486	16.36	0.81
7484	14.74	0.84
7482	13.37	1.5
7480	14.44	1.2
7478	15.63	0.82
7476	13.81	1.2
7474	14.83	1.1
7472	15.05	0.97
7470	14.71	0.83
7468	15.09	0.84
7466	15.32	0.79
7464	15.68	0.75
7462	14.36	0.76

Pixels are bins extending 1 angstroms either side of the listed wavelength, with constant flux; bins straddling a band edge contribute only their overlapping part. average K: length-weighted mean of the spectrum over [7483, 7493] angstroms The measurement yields 15.6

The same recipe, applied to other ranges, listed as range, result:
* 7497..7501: 14.3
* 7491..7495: 14.8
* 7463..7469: 15.4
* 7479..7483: 13.9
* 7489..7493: 15.8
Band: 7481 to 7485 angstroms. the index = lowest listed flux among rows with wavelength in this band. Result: 13.37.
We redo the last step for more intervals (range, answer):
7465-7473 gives 14.71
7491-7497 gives 14.25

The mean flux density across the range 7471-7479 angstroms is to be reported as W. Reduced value 14.8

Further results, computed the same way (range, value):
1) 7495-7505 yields 15.1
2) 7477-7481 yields 15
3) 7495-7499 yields 14.7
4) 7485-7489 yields 15.9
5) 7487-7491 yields 16.4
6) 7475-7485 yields 14.4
